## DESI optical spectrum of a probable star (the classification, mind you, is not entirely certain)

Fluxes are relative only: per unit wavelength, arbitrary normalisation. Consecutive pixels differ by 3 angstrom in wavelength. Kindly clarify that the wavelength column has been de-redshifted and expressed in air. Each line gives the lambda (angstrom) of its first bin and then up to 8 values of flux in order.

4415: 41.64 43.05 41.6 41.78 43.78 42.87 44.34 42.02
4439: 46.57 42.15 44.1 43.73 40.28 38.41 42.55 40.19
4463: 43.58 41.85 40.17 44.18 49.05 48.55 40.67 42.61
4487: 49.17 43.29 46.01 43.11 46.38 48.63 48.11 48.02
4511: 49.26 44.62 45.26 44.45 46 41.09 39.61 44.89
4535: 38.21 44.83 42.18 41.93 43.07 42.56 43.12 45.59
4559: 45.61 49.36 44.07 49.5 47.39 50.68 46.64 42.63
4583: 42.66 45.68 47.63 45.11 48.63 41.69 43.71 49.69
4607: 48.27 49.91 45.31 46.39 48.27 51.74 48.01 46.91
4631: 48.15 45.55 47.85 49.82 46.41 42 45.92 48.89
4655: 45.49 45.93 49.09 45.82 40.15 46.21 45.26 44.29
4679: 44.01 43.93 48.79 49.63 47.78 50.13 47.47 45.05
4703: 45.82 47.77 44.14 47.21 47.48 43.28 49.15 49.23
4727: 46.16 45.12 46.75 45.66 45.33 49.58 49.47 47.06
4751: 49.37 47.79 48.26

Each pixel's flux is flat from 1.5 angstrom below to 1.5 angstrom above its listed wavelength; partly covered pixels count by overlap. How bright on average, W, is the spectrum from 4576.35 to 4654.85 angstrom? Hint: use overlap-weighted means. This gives 46.7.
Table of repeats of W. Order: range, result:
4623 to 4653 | 47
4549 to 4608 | 46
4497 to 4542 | 44.8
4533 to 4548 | 42.1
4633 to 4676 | 46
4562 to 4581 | 47.1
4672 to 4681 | 44.4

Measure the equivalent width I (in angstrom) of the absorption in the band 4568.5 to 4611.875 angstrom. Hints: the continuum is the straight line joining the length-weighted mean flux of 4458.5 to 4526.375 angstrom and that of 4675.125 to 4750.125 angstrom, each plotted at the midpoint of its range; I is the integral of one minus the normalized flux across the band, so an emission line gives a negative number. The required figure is -0.6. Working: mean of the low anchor 45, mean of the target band 46.5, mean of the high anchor 46.9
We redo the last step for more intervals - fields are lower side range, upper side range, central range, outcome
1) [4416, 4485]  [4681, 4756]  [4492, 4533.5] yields -1.37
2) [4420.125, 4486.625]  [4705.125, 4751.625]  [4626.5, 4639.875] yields -0.51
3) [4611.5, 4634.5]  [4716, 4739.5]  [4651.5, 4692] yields 0.91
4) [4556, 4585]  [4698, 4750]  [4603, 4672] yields -0.63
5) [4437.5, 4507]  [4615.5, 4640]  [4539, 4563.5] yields 1.02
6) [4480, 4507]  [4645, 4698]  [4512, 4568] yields 2.16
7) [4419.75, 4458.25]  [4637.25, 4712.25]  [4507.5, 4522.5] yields -0.81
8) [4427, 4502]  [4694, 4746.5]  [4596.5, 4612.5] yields -0.41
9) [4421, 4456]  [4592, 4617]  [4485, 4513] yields -1.68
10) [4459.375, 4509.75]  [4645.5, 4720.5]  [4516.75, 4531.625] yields 0.66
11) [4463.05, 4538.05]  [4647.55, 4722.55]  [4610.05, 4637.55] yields -1.13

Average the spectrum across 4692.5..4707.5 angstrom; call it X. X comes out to 47.2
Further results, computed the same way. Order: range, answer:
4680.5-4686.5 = 46.4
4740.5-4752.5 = 48.9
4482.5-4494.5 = 45.3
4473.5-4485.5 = 45.2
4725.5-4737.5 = 45.9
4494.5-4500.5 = 44.7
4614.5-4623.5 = 48.8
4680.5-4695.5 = 48.1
